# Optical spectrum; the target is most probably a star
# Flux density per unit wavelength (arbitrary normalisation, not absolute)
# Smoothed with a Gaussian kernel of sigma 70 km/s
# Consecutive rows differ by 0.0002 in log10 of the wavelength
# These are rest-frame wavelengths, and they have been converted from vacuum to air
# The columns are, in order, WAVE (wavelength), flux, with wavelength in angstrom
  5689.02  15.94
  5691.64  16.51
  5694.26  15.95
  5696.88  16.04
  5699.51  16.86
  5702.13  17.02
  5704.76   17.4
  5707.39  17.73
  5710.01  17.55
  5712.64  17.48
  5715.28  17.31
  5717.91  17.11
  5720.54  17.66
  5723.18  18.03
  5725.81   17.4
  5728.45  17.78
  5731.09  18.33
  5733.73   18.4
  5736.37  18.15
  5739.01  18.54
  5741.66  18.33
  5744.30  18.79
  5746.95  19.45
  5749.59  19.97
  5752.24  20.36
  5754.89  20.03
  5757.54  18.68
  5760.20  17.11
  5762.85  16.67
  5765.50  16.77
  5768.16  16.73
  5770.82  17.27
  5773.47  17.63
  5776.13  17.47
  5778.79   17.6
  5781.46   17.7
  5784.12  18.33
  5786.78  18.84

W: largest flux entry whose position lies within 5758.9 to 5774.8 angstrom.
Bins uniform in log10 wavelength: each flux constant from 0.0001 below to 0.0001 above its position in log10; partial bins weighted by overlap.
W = 17.63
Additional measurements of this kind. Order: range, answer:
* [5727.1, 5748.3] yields 19.45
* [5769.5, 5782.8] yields 17.7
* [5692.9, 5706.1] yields 17.4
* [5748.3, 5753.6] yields 20.36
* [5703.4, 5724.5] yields 18.03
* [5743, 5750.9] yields 19.97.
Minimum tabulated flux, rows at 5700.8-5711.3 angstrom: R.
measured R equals 17.02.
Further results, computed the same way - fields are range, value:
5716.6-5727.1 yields 17.11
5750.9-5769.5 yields 16.67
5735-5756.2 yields 18.15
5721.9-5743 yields 17.4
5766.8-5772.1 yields 16.73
